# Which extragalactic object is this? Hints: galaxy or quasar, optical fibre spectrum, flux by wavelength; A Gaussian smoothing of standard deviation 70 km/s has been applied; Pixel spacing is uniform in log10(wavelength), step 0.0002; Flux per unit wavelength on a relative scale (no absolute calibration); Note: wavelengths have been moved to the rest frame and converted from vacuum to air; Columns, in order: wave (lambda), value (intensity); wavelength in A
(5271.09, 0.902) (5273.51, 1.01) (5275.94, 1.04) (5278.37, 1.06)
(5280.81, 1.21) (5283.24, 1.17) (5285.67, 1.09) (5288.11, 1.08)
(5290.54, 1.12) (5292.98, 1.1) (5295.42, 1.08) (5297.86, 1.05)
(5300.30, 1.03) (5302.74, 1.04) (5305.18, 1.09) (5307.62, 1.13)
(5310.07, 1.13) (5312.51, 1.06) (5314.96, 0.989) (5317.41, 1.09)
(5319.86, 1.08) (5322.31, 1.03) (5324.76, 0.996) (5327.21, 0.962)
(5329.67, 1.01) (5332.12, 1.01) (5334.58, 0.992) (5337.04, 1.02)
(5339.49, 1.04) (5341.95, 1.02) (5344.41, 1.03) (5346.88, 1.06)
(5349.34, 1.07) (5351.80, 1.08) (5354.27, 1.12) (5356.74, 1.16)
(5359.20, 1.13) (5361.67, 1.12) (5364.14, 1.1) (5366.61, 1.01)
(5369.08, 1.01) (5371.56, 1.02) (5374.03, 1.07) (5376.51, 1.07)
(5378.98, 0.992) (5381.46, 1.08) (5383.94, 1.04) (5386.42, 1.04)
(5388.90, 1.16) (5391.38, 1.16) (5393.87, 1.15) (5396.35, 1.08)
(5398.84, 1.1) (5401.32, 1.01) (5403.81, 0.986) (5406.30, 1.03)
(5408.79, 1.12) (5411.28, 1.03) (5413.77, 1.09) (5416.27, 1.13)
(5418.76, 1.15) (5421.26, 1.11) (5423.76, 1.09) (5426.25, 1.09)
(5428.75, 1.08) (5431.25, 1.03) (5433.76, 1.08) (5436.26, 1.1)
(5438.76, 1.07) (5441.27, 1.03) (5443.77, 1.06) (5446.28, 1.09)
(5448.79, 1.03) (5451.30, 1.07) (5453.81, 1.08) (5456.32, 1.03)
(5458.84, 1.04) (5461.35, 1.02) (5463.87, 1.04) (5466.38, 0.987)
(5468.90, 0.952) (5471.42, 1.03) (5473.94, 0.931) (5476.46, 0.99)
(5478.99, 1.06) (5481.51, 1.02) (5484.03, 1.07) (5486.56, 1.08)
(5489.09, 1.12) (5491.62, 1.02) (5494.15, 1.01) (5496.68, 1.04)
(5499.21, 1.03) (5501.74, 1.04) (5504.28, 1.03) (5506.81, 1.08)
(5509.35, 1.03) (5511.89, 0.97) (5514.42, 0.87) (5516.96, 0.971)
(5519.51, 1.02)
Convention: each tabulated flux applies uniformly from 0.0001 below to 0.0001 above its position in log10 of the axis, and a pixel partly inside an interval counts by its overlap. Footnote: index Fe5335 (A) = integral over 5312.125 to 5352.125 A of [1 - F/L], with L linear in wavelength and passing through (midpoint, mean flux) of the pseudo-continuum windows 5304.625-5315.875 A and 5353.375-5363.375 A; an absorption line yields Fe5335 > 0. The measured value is 2.7 A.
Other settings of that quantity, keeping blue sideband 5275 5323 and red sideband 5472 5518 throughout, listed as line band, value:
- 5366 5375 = 0.28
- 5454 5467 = 0.02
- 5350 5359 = -0.44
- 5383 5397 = -0.70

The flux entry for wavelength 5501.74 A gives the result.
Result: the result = 1.04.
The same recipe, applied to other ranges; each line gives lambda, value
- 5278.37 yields 1.06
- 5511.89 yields 0.97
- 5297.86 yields 1.05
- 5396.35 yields 1.08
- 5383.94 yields 1.04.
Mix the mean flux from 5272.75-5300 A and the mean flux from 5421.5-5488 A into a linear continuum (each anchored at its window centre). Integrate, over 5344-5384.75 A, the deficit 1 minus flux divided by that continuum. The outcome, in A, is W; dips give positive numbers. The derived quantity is 0.0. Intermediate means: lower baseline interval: 1.09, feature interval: 1.07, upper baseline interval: 1.05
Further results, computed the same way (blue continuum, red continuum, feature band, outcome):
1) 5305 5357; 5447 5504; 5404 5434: -1.26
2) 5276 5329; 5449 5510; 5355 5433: -1.93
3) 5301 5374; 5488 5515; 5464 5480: 0.57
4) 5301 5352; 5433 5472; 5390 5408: -0.55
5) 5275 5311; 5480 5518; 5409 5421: -0.55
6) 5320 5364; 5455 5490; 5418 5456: -1.56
